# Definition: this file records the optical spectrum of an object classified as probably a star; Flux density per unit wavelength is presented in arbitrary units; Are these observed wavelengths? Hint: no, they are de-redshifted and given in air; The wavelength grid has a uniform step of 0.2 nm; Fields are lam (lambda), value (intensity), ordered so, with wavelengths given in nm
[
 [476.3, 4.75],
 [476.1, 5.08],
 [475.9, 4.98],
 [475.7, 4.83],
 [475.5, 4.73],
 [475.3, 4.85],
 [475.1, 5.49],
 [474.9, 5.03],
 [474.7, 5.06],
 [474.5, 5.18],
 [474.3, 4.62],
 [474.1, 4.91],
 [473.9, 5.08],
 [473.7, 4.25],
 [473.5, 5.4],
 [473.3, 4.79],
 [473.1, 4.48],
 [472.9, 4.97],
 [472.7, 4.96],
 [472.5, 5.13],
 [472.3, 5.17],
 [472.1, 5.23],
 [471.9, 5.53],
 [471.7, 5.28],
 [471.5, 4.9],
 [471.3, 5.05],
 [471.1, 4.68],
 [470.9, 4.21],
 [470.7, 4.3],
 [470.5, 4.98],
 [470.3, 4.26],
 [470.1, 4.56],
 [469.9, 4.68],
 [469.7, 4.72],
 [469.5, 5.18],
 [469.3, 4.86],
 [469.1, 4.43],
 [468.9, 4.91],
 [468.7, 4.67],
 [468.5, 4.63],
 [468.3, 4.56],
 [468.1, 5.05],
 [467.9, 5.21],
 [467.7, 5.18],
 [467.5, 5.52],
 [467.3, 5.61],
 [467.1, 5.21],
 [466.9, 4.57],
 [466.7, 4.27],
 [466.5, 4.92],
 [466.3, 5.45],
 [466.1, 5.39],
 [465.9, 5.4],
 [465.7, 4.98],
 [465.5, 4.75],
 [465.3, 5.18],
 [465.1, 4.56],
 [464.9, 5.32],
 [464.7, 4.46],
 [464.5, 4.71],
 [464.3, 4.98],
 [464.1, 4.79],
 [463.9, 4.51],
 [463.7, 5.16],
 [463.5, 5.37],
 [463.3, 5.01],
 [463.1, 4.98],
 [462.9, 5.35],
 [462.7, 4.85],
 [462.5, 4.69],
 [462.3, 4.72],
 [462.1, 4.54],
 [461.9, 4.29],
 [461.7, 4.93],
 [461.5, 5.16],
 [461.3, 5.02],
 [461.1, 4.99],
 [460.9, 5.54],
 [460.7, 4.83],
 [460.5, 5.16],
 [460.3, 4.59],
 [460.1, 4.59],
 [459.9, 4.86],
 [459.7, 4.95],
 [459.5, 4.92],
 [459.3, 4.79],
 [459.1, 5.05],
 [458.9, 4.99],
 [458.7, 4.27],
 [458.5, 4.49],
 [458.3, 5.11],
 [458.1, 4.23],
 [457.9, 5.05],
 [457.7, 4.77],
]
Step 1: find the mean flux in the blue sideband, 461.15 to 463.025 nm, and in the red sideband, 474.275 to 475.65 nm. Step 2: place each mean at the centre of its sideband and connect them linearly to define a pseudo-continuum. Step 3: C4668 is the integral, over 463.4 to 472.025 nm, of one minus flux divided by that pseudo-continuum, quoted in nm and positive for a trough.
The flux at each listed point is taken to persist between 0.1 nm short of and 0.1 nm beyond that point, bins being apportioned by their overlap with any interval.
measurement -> 0.02 nm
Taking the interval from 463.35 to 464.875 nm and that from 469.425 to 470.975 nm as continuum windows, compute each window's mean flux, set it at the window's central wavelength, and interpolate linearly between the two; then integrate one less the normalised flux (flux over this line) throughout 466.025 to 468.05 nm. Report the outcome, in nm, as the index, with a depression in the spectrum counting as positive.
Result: -0.16 nm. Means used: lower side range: 4.88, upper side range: 4.61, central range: 5.13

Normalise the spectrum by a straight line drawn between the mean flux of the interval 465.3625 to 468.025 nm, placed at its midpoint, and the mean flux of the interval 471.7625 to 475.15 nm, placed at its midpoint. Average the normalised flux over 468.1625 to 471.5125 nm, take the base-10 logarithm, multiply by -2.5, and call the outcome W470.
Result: 0.09 mag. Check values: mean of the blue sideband 5.11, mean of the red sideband 5.01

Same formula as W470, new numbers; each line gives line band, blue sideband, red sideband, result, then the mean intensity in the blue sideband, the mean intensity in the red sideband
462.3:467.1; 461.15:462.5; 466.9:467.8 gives 0.02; 4.78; 5.29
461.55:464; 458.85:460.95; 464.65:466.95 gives 0.01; 4.92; 4.96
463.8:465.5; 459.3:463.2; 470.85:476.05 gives 0.02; 4.89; 4.96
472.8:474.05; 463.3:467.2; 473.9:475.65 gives 0.03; 4.95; 4.98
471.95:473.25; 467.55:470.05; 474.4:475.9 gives -0.01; 4.85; 5.02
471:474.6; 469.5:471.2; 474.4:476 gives -0.04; 4.59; 5.02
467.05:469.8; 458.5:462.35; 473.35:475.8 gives -0.02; 4.84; 4.95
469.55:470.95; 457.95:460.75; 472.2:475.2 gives 0.08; 4.78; 4.97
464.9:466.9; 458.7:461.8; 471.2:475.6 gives 0.00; 4.94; 5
